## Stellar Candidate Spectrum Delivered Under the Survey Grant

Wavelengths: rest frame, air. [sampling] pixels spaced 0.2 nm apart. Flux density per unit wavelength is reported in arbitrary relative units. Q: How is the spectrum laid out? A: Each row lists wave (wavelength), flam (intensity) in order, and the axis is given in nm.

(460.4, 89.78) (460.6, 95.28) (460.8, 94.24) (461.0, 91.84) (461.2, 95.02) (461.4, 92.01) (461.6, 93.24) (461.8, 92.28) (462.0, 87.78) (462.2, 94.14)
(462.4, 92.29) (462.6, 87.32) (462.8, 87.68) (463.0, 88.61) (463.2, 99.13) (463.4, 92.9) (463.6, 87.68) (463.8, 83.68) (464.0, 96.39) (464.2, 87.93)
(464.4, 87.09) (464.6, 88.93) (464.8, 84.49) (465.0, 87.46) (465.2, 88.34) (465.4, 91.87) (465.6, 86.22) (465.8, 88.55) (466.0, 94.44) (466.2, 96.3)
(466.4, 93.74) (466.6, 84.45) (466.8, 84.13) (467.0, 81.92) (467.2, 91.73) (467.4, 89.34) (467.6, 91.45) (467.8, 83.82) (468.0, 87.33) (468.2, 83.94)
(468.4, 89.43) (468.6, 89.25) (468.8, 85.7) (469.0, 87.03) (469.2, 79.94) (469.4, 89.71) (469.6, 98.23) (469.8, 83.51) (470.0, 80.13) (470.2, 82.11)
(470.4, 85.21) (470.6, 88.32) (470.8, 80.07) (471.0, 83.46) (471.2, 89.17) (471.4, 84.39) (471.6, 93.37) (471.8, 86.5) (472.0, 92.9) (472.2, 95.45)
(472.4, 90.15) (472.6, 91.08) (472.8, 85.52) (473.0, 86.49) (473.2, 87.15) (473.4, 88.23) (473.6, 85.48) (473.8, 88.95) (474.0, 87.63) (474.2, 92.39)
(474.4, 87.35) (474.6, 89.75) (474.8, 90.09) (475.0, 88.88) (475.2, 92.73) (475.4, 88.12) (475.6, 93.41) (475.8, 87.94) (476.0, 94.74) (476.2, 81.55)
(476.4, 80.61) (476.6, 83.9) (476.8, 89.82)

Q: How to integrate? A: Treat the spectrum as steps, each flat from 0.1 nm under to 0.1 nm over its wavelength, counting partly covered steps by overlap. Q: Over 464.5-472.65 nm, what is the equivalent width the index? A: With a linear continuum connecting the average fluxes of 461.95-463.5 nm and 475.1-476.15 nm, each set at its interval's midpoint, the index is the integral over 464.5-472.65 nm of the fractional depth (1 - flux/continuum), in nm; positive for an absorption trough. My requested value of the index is 0.29 nm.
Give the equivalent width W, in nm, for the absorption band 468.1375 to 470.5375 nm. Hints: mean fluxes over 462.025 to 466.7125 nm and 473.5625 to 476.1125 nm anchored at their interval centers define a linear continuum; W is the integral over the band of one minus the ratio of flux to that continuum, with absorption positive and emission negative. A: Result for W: 0.10 nm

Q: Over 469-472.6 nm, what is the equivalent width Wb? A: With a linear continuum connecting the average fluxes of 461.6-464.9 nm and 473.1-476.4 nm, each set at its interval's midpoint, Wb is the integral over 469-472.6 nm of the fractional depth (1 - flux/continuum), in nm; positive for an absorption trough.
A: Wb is 0.08 nm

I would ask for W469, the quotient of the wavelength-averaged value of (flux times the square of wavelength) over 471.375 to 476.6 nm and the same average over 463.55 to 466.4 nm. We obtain 1.0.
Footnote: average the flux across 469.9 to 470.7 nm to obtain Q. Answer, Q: 83.9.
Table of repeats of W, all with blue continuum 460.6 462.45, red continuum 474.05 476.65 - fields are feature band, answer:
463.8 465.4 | 0.06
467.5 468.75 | 0.05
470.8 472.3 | 0.02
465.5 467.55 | 0.05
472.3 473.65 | 0.02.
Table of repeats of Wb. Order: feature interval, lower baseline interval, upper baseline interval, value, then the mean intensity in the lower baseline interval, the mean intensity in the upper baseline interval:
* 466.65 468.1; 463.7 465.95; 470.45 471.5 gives 0.000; 88.4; 85.1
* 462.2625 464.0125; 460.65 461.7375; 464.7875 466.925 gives 0.023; 93.3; 89.2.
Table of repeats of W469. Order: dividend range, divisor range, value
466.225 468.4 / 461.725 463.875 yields 0.99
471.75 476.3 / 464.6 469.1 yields 1.04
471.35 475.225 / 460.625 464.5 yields 1.02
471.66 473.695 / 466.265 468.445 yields 1.04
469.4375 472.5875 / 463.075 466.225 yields 1.00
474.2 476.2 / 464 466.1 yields 1.06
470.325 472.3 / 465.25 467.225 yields 1.01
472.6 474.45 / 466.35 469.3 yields 1.04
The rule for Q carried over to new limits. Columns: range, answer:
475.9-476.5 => 85.6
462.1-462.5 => 93.2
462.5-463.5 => 91.1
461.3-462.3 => 91.9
